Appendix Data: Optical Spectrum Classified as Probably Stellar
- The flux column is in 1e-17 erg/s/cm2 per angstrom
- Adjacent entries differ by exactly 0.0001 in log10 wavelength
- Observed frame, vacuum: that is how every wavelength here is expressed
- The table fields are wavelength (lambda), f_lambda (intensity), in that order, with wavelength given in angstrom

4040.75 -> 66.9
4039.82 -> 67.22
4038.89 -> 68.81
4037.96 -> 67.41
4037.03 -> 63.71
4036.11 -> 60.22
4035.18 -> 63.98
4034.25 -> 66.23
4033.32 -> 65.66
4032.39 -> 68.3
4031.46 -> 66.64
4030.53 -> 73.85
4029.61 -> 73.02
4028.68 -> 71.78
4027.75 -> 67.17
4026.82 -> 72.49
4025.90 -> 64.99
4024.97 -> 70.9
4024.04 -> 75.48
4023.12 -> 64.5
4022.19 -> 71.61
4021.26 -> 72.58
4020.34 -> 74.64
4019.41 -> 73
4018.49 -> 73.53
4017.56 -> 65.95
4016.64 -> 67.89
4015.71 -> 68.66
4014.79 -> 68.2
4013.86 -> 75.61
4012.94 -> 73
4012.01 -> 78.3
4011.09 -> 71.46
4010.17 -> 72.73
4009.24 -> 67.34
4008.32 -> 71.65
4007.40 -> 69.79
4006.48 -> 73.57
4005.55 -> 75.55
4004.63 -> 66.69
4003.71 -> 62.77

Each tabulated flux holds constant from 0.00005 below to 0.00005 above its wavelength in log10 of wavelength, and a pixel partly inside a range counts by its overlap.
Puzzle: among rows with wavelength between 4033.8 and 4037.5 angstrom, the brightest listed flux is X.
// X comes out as 66.23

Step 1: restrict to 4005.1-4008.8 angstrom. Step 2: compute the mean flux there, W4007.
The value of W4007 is 72.6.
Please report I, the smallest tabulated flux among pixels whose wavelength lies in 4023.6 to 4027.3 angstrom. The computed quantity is 64.99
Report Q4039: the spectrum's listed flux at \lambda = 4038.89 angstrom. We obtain 68.81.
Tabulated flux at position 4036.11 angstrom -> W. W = 60.22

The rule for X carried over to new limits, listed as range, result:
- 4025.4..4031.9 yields 73.85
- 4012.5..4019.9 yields 75.61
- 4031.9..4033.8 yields 68.3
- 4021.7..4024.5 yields 75.48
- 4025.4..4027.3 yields 72.49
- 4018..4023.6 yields 74.64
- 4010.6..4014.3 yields 78.3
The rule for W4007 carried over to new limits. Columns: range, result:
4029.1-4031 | 73.5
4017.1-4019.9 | 70.8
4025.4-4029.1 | 69.1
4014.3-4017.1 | 68.2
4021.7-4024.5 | 70.5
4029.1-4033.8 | 69.5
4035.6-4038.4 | 63.9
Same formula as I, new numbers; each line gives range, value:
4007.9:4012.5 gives 67.34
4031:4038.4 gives 60.22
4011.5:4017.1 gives 67.89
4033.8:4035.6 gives 63.98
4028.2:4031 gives 71.78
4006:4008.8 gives 69.79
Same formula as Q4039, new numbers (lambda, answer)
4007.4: 69.79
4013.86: 75.61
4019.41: 73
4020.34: 74.64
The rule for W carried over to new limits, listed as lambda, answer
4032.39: 68.3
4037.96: 67.41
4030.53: 73.85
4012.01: 78.3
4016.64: 67.89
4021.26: 72.58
